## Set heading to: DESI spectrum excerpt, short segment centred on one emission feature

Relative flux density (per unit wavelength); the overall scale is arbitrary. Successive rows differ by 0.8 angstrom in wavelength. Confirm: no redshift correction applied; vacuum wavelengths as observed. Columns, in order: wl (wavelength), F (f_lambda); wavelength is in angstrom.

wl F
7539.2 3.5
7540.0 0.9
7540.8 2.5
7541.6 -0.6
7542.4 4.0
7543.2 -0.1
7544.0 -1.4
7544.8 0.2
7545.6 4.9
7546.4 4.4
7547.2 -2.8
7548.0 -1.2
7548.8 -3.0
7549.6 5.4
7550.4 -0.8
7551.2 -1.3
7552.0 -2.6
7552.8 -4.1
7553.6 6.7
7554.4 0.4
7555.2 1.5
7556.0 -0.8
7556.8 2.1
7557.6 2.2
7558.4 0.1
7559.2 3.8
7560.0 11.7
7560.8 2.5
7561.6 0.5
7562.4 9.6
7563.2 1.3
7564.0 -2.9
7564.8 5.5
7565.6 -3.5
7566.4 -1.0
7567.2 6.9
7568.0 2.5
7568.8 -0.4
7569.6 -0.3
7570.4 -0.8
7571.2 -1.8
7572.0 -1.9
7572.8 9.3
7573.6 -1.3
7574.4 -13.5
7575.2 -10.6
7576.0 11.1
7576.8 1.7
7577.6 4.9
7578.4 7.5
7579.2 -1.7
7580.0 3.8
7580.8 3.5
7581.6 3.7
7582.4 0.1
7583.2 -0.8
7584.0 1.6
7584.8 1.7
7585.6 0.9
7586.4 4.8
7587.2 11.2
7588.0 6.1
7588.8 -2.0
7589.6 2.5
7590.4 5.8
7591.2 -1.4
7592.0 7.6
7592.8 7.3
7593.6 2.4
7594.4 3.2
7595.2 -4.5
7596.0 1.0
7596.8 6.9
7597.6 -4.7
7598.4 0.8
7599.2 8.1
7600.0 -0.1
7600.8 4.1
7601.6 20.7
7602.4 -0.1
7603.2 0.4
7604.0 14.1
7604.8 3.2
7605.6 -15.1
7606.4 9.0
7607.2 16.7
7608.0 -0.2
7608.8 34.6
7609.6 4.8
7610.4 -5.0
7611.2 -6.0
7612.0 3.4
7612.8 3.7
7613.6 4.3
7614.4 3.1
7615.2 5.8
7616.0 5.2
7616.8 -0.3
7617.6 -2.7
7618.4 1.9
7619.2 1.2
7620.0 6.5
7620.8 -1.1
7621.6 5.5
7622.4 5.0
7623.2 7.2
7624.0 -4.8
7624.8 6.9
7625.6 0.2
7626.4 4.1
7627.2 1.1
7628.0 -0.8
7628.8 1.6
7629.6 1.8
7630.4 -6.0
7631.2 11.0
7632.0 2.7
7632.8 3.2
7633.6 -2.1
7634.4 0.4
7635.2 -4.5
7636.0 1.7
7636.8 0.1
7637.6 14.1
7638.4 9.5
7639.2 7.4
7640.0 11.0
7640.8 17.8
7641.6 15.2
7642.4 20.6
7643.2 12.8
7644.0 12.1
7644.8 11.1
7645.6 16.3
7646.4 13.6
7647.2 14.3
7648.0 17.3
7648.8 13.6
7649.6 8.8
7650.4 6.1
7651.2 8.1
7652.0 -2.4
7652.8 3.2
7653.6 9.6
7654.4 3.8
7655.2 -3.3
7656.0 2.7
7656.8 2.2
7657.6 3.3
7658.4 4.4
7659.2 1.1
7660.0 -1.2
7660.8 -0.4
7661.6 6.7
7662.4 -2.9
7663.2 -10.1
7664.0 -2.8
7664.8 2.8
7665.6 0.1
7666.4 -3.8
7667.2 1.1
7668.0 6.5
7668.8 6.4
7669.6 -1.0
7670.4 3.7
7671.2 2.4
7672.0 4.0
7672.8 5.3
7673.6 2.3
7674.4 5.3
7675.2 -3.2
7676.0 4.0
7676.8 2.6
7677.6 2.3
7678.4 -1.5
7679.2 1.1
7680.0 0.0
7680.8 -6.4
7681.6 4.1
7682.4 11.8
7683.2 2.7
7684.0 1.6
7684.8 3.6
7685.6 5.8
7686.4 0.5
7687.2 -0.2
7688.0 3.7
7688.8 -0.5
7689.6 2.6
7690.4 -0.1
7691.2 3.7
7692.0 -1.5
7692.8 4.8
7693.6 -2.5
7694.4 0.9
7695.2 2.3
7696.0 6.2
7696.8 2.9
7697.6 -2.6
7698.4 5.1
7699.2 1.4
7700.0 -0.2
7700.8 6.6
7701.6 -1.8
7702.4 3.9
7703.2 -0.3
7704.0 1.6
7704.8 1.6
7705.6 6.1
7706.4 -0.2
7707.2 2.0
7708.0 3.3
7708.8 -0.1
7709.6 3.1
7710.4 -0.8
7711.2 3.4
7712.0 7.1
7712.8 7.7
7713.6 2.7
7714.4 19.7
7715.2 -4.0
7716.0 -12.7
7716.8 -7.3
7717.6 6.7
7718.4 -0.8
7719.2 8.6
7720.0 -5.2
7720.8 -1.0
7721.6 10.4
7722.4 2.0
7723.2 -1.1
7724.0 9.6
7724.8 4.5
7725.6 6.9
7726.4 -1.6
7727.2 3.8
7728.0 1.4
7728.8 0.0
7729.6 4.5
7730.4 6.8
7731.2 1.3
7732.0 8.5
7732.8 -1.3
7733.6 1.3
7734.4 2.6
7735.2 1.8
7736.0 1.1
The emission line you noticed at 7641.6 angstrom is [O II] 3727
